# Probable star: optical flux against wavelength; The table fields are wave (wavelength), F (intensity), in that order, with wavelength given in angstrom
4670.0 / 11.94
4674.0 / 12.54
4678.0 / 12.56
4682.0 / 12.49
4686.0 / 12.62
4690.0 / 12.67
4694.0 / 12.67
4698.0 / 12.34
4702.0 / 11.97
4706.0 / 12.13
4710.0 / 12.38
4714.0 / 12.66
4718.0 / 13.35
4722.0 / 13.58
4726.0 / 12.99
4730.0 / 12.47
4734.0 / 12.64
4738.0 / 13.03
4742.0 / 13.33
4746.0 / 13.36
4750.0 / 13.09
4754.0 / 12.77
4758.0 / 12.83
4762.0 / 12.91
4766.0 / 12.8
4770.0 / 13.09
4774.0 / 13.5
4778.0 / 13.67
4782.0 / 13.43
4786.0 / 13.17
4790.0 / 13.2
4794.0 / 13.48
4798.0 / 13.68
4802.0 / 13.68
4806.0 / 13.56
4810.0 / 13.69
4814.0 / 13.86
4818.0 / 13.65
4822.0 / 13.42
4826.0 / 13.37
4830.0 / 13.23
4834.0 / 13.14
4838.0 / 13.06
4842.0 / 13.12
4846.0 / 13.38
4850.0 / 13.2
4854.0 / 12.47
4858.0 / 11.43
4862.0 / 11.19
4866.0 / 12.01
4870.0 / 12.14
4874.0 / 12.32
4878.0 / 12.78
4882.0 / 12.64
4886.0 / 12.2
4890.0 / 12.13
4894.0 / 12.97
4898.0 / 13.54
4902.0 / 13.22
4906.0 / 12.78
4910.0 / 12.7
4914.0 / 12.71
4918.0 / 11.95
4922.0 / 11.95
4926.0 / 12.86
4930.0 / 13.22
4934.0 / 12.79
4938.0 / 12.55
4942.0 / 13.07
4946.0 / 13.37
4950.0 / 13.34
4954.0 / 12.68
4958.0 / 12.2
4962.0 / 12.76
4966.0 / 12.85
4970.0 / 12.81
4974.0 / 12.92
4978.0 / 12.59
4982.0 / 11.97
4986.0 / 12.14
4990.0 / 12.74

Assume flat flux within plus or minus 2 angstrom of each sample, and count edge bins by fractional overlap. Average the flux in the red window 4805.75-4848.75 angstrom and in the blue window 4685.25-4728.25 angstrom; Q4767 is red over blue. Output 1.06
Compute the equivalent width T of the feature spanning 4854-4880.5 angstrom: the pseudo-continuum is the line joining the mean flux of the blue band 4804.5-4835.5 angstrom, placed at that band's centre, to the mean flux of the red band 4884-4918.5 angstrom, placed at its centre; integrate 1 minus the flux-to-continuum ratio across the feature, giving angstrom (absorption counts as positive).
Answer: 2.1 angstrom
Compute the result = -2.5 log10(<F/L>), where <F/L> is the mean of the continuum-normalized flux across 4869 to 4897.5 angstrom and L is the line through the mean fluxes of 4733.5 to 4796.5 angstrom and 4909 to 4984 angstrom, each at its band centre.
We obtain 0.03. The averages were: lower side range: 13.2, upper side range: 12.7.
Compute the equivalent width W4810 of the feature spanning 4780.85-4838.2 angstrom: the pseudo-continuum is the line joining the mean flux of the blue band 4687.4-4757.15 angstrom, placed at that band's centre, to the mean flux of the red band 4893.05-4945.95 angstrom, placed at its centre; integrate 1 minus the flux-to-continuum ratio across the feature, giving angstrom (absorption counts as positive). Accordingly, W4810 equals -2.9 angstrom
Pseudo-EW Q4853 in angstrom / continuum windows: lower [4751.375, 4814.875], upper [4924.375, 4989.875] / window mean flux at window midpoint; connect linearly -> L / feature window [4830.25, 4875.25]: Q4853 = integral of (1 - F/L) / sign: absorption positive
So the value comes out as 1.95 angstrom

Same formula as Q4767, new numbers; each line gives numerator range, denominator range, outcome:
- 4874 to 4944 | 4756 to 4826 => 0.95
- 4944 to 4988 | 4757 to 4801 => 0.96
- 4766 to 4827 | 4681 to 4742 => 1.06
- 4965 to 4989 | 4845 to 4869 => 1.03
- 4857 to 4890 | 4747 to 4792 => 0.92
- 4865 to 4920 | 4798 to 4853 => 0.94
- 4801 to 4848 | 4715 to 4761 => 1.03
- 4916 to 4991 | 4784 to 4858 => 0.95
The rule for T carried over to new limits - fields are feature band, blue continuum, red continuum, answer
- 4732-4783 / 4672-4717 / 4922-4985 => -2.27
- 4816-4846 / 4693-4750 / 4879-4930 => -1.36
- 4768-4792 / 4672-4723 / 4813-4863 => -0.98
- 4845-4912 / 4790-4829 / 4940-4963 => 3.66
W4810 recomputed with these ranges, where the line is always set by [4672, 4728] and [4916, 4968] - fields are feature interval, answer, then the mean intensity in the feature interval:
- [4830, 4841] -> -0.37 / 13.1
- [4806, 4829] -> -1.62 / 13.6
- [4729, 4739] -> -0.04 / 12.7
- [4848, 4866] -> 0.90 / 12.1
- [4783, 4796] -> -0.63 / 13.3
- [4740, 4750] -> -0.50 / 13.3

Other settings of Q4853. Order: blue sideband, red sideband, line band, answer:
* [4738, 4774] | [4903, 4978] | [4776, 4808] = -1.21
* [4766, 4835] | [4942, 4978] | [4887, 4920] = 0.85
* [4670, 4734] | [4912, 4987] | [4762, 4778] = -0.69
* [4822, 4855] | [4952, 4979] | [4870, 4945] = 1.29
